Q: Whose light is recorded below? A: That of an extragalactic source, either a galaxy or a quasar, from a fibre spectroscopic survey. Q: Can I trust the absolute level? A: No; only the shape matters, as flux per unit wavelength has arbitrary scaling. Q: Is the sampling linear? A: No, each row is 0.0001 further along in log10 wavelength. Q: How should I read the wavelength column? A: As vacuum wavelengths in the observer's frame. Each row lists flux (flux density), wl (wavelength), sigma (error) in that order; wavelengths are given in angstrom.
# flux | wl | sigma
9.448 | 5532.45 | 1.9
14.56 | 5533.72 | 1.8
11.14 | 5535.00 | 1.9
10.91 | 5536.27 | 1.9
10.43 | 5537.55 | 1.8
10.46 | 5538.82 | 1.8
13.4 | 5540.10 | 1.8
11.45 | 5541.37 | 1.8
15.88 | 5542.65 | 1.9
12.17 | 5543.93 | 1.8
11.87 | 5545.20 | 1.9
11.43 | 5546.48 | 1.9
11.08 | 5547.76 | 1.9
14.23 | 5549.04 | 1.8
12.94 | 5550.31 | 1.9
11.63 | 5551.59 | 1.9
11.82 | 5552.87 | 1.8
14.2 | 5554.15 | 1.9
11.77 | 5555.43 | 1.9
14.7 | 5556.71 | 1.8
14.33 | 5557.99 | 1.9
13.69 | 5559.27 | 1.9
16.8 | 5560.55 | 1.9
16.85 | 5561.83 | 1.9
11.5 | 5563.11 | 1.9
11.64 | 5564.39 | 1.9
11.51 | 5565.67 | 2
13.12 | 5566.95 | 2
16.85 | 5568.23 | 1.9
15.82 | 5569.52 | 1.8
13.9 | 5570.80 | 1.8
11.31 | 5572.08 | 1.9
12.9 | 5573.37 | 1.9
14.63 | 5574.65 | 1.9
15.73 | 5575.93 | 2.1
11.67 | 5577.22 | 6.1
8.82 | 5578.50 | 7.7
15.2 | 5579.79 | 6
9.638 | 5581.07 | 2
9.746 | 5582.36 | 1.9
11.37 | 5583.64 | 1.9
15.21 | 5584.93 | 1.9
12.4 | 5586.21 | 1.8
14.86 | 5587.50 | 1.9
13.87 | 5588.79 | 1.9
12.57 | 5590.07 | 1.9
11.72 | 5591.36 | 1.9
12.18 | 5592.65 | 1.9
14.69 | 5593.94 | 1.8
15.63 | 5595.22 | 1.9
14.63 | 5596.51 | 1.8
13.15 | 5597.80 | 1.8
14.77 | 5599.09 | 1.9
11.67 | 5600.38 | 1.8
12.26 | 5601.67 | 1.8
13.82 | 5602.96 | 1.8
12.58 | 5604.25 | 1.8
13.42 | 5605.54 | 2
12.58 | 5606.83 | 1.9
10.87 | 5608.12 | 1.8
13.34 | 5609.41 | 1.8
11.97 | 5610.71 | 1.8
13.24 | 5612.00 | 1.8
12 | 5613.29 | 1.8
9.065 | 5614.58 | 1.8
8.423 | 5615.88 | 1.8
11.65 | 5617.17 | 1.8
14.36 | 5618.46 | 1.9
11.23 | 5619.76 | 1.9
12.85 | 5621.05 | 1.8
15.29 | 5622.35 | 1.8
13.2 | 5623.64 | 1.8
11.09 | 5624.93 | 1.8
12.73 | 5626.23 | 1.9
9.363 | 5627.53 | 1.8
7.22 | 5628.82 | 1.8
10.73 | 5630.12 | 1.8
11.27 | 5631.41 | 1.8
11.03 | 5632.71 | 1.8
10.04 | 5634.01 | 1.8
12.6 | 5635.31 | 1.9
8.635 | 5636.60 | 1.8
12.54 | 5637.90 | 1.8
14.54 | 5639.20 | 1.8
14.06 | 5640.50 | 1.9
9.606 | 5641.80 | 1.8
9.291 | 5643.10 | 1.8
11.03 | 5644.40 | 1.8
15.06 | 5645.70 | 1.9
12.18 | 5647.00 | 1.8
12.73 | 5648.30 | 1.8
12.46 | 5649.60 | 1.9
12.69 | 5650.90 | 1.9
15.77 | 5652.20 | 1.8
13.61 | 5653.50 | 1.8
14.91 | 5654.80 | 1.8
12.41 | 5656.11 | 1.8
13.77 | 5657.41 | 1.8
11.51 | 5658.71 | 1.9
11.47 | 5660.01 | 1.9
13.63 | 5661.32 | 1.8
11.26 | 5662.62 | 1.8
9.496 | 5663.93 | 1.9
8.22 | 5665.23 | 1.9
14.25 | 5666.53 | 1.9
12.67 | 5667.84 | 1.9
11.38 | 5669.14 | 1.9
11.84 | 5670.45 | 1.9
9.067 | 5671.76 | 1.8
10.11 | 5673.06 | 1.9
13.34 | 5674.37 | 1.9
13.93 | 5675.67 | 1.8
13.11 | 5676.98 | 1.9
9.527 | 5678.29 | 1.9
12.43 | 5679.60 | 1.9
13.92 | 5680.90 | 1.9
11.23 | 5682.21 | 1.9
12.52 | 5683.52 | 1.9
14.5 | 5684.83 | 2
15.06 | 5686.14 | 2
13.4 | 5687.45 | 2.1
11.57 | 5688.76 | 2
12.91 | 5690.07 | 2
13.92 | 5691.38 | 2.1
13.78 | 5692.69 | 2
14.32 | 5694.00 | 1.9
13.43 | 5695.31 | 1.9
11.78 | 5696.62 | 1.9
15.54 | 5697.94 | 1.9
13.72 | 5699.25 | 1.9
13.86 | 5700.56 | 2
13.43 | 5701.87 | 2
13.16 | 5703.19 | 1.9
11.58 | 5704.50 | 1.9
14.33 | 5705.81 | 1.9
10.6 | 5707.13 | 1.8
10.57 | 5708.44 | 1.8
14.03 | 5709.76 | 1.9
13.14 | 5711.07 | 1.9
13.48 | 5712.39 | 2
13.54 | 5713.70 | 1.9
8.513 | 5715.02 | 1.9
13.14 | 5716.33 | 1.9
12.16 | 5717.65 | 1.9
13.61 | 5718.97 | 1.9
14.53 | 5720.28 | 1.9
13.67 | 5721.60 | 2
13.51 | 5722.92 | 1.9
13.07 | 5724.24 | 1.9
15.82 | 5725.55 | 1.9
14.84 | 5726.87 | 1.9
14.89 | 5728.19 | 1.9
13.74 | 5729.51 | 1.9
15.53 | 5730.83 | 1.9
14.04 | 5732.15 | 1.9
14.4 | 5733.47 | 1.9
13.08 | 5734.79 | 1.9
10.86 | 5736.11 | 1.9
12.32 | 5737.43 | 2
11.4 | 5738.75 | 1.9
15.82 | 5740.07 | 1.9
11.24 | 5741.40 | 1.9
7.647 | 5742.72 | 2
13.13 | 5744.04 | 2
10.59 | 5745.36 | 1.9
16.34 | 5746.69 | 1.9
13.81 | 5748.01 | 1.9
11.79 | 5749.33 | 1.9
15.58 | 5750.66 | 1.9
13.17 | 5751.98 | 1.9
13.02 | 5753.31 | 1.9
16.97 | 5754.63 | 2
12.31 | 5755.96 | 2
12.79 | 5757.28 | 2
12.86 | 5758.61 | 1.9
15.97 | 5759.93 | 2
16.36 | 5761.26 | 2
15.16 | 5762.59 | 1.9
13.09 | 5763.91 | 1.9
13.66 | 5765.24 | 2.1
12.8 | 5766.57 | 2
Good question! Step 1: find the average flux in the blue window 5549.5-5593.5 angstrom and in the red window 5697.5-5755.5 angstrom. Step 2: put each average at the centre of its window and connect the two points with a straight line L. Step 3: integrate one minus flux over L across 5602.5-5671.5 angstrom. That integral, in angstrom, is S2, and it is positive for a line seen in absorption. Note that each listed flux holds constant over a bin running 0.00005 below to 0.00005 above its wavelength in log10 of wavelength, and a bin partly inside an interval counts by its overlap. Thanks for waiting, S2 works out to 6.3 angstrom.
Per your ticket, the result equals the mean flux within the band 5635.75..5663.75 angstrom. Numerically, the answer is 12.5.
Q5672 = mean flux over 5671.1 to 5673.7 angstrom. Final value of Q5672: 9.6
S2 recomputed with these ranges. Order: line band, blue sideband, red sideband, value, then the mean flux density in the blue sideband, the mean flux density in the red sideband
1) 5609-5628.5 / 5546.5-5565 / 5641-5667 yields 1.2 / 13.3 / 12.3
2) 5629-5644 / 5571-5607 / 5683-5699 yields 2.4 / 13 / 13.6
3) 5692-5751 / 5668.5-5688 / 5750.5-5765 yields 0.8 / 12.4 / 14.2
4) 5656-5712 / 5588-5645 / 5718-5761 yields 1.5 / 12.1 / 13.5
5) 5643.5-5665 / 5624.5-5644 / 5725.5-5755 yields -2.2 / 11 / 13.4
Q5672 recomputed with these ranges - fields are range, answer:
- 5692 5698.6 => 13.8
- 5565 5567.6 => 12.4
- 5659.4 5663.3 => 12.1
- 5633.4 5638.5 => 11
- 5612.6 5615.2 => 10.6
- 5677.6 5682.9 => 11.8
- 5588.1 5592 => 12.7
